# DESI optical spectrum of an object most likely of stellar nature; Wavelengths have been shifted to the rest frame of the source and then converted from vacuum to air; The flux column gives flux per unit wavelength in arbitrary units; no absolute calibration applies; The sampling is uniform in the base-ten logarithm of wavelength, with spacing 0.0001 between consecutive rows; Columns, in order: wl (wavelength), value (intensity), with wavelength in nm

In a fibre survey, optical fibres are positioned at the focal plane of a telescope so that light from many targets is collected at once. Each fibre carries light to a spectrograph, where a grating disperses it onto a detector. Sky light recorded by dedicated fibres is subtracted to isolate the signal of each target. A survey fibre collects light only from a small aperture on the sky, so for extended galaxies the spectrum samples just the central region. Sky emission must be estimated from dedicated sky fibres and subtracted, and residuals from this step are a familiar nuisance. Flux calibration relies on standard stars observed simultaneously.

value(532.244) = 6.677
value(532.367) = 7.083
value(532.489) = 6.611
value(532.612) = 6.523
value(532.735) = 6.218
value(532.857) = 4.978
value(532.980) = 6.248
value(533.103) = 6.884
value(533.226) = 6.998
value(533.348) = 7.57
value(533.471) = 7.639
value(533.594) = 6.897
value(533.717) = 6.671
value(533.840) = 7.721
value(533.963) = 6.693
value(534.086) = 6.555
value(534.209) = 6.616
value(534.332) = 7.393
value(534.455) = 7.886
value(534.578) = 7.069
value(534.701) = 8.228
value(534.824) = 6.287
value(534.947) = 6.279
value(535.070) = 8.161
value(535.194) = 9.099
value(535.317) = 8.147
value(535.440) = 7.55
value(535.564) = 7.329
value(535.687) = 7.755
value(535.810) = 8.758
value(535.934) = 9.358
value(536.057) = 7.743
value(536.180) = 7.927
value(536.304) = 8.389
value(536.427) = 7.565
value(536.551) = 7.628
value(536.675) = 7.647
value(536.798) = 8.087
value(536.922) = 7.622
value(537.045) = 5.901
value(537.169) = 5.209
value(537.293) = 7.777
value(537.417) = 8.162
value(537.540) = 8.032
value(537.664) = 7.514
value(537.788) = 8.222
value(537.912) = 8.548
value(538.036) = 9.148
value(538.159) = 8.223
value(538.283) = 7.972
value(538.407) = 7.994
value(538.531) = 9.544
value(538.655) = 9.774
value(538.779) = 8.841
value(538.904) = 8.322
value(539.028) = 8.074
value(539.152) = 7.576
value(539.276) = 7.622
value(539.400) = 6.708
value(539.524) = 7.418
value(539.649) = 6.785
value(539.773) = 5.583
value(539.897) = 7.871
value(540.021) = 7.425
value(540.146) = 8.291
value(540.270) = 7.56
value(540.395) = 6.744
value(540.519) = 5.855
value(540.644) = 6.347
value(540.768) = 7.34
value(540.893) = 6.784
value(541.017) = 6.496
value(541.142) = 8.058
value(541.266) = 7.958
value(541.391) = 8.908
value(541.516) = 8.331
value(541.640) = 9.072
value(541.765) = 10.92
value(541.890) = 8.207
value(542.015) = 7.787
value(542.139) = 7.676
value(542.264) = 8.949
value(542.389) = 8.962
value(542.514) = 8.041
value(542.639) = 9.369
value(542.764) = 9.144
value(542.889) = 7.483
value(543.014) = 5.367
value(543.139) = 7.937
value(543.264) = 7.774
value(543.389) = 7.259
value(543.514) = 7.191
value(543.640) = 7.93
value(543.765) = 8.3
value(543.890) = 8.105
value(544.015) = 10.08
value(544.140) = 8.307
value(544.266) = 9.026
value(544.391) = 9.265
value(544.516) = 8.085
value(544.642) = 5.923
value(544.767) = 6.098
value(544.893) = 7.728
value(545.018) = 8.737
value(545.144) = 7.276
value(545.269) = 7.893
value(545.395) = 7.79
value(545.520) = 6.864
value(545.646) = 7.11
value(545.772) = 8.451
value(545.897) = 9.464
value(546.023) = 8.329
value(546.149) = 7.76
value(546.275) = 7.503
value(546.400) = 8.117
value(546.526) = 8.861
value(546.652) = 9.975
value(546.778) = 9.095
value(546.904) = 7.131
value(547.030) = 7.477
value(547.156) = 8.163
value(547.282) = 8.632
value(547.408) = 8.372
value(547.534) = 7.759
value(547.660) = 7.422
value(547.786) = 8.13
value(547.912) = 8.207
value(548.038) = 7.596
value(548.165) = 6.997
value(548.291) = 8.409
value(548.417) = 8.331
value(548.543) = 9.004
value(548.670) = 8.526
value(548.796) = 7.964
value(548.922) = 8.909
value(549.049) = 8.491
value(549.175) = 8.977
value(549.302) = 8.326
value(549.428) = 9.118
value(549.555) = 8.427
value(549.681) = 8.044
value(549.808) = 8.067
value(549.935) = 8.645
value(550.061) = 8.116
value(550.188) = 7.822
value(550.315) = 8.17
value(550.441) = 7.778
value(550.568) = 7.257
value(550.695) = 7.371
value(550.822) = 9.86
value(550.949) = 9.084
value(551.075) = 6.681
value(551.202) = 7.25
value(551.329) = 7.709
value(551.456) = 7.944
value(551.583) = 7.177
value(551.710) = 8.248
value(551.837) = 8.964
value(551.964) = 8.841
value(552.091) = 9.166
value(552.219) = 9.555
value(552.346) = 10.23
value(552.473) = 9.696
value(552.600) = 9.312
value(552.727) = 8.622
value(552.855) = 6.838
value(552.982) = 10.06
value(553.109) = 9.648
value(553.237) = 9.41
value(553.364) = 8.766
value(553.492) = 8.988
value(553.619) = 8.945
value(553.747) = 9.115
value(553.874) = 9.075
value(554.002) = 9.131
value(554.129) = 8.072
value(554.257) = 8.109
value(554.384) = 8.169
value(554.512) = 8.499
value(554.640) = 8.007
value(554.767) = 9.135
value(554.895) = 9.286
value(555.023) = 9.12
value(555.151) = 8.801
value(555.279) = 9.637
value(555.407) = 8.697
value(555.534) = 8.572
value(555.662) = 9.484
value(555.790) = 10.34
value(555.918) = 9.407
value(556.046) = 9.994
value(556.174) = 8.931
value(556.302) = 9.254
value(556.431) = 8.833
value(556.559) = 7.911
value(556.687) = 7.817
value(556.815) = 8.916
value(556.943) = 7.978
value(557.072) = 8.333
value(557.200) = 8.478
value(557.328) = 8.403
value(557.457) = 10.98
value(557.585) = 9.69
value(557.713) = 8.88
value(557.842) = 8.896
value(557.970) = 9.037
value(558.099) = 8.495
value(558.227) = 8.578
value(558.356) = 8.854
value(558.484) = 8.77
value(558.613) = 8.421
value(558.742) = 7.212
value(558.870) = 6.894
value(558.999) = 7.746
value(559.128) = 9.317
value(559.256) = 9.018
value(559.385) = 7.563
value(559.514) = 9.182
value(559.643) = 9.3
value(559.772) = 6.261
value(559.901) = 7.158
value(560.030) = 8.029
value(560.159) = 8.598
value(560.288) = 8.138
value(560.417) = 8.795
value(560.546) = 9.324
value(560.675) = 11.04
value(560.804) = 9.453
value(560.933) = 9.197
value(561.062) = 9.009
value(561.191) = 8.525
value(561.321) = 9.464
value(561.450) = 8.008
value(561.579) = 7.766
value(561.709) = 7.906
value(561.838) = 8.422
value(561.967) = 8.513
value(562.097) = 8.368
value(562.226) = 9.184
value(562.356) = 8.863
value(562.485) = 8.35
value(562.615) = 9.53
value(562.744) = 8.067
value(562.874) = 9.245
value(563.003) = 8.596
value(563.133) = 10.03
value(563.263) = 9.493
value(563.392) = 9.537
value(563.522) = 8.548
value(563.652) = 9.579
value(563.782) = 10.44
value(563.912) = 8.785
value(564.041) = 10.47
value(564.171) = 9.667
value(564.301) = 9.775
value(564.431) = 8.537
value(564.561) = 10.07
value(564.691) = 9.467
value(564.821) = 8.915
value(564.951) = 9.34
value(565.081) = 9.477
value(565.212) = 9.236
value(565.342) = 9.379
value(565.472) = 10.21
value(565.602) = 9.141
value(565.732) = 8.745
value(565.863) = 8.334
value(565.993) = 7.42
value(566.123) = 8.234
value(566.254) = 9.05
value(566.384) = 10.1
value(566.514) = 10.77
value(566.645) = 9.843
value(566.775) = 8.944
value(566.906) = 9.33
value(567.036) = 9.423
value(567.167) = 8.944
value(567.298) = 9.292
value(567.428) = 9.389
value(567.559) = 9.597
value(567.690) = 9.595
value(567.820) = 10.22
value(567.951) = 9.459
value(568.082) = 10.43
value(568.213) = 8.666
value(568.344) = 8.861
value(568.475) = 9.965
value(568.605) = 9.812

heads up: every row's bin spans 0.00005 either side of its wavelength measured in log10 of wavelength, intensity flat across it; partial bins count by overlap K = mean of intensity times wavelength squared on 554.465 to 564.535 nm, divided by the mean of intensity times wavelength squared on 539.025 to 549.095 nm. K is 1.18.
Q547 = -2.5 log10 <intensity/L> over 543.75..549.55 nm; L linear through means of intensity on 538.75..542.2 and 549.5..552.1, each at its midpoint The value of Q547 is -0.03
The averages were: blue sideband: 7.65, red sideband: 8.1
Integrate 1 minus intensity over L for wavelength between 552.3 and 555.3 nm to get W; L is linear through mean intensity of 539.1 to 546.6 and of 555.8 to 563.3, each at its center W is -0.19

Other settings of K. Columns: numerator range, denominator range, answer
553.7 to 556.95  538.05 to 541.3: 1.24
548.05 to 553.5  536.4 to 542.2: 1.14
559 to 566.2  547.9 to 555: 1.09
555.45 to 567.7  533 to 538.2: 1.30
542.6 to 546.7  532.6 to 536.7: 1.13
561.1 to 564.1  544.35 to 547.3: 1.19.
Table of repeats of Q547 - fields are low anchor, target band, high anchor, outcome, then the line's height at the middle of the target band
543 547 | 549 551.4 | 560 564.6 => 0.02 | 8.3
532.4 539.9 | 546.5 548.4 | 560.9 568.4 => 0.01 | 8.18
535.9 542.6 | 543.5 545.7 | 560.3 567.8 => 0.03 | 8.14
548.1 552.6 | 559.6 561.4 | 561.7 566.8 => 0.03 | 8.97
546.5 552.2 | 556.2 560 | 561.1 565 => 0.03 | 8.76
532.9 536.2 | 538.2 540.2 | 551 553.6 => -0.01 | 7.76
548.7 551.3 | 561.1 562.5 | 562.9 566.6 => 0.08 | 9.11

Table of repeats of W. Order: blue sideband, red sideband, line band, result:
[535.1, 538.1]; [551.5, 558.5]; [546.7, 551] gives 0.17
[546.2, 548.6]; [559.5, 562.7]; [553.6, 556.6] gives -0.18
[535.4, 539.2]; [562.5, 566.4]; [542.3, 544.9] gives 0.10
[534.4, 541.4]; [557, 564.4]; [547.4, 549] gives 0.02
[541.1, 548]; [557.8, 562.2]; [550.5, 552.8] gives -0.05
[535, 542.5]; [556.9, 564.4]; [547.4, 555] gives -0.06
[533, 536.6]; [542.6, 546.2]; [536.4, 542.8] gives -0.12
